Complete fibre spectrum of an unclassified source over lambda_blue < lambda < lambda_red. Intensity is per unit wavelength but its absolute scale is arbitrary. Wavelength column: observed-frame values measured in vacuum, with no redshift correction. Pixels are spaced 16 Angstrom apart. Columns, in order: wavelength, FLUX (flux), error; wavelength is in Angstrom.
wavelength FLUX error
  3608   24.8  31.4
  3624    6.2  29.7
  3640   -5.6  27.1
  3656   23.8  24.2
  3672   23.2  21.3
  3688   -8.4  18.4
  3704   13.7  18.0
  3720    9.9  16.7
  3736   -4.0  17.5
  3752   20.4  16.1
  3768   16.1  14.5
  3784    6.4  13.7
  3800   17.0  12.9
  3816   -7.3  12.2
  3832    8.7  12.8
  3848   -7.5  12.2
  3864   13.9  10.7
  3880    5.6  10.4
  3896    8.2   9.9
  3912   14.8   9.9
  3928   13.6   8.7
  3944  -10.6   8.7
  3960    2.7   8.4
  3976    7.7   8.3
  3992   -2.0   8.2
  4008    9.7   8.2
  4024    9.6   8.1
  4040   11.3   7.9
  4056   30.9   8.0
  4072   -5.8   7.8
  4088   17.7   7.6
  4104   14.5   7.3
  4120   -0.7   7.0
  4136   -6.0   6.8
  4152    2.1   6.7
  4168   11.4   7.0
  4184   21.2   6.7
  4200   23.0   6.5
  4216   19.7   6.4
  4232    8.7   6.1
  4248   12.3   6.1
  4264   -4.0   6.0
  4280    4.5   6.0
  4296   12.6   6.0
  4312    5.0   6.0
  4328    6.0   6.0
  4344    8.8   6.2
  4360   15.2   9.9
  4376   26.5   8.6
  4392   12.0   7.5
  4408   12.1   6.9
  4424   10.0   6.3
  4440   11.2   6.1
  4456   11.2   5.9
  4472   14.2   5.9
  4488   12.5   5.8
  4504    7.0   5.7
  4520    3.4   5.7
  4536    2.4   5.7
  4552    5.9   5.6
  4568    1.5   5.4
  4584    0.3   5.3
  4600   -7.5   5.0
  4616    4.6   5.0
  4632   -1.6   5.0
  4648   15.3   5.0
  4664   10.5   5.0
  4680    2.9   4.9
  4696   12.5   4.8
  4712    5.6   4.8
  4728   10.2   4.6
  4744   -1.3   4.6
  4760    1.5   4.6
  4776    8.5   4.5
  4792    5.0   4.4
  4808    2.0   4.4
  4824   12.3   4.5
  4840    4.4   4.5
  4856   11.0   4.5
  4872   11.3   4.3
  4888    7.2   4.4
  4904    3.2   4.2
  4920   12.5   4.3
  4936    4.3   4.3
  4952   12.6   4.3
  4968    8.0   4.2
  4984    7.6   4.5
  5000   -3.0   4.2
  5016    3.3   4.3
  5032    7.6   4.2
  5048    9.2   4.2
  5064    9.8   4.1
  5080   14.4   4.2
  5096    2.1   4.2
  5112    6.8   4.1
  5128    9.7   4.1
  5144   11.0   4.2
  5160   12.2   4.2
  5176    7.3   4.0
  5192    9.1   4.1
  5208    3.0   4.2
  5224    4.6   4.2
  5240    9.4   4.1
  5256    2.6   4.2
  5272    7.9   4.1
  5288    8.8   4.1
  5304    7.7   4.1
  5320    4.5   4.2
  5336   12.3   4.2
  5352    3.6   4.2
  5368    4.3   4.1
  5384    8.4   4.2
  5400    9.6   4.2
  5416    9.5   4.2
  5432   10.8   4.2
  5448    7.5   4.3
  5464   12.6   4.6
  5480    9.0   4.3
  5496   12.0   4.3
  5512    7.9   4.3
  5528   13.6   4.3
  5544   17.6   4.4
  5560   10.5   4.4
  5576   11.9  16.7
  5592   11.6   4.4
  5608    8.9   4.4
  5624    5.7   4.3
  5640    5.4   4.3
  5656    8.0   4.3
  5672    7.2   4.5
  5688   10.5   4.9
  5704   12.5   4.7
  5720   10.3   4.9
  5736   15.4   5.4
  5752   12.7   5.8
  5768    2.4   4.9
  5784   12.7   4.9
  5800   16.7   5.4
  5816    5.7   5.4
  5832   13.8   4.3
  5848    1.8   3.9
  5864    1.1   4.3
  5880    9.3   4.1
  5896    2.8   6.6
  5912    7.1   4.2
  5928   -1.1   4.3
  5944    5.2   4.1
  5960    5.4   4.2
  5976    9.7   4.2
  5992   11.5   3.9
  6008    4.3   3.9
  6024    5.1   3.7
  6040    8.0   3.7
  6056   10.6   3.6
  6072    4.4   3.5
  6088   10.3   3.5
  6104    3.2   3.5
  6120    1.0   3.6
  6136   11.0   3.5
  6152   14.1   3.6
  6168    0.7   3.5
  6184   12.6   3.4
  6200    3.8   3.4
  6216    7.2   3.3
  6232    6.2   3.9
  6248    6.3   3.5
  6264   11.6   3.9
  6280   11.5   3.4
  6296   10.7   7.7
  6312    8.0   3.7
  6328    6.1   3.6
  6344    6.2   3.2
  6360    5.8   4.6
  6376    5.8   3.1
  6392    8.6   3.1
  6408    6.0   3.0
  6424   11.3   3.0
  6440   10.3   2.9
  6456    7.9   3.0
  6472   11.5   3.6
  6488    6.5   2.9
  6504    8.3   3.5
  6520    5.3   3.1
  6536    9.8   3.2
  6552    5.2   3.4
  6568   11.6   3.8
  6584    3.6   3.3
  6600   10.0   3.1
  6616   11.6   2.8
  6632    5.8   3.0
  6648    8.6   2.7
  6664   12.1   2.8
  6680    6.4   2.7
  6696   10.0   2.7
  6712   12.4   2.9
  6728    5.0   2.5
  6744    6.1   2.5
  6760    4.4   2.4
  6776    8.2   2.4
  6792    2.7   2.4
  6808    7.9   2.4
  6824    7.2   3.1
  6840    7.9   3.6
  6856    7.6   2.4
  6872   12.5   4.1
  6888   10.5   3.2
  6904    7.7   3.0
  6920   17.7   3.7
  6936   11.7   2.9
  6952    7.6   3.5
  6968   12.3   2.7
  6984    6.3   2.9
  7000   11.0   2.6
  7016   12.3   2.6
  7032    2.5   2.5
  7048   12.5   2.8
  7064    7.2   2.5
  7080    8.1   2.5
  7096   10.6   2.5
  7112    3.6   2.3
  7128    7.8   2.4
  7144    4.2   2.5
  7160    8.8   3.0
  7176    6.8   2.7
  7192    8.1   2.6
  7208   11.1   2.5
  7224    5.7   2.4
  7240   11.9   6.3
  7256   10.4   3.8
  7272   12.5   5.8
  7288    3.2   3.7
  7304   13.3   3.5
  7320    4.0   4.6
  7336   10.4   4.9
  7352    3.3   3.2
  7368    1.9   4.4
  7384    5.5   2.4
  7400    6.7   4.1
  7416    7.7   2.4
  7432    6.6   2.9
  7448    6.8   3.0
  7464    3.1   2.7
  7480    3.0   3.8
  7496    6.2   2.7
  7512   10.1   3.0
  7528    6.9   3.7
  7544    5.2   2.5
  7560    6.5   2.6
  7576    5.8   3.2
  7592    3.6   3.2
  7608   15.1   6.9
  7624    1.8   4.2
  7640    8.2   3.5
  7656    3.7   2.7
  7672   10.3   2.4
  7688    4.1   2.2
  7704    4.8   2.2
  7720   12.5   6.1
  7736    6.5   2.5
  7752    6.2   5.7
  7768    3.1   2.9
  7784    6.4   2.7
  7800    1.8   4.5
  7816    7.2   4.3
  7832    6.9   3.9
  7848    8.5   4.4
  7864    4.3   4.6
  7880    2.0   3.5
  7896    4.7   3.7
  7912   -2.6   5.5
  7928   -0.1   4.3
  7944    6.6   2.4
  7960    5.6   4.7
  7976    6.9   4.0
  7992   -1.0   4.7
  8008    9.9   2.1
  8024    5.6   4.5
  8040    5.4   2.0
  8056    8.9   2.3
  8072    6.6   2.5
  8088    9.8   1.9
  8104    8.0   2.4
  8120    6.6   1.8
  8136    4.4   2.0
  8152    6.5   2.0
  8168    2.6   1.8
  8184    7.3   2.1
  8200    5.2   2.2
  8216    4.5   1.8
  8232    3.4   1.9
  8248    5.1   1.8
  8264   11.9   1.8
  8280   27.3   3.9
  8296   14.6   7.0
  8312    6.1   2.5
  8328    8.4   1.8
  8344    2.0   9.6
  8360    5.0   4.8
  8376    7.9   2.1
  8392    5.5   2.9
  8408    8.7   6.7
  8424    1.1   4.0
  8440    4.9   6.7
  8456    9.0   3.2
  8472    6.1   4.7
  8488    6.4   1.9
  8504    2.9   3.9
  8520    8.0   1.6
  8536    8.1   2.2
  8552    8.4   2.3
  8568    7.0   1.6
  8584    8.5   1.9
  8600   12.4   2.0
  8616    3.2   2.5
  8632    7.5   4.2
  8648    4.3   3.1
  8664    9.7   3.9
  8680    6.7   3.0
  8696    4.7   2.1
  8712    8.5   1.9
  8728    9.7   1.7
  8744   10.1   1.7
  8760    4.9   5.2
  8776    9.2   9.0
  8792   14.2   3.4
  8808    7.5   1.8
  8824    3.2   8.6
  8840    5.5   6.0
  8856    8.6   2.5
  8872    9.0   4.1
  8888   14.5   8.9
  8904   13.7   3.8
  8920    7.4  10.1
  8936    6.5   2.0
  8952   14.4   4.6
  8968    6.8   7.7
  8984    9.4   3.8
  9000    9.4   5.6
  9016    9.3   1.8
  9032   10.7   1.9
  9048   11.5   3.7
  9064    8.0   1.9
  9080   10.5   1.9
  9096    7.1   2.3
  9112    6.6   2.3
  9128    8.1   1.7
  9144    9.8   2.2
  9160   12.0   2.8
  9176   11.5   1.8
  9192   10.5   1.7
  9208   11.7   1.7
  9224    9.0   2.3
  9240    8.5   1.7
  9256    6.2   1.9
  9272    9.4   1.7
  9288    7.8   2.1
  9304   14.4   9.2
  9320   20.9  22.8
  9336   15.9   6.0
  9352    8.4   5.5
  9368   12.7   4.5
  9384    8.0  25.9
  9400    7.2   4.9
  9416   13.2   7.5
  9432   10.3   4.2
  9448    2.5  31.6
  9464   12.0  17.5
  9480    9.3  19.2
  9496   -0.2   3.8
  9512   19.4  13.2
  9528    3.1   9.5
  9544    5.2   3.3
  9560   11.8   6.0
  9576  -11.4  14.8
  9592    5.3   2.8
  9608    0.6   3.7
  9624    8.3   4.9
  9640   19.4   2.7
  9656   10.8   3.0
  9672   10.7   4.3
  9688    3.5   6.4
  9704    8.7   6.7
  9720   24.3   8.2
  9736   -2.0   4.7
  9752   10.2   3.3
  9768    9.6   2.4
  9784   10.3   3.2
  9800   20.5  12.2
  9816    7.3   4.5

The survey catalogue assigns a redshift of 1.219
